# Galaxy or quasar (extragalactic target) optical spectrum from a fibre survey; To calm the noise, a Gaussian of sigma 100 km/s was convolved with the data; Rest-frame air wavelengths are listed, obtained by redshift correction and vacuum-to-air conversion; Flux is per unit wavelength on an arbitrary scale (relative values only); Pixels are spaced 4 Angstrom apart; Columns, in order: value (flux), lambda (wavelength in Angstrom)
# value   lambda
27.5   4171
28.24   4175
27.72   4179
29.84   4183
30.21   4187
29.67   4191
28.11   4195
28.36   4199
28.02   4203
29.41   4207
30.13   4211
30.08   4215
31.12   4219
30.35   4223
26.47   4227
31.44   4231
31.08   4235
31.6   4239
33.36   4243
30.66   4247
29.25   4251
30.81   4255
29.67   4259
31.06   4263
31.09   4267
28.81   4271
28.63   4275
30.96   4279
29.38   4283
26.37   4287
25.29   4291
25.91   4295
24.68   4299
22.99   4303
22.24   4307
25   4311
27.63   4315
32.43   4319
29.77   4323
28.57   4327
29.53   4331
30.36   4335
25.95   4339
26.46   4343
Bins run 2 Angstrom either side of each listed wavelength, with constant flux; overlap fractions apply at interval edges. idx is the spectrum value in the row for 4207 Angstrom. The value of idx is 29.41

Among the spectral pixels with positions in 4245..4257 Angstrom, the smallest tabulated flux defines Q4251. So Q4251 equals 29.25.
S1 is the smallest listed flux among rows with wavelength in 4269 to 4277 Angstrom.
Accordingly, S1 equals 28.63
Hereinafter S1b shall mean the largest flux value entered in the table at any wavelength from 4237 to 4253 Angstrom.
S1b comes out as 33.36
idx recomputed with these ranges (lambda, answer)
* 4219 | 31.12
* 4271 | 28.81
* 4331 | 29.53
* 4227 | 26.47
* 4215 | 30.08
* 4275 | 28.63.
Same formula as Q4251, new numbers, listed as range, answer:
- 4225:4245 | 26.47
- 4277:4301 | 24.68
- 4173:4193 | 27.72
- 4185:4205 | 28.02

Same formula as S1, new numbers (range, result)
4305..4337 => 22.24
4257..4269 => 29.67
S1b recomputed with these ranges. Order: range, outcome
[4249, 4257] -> 30.81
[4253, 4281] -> 31.09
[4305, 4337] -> 32.43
